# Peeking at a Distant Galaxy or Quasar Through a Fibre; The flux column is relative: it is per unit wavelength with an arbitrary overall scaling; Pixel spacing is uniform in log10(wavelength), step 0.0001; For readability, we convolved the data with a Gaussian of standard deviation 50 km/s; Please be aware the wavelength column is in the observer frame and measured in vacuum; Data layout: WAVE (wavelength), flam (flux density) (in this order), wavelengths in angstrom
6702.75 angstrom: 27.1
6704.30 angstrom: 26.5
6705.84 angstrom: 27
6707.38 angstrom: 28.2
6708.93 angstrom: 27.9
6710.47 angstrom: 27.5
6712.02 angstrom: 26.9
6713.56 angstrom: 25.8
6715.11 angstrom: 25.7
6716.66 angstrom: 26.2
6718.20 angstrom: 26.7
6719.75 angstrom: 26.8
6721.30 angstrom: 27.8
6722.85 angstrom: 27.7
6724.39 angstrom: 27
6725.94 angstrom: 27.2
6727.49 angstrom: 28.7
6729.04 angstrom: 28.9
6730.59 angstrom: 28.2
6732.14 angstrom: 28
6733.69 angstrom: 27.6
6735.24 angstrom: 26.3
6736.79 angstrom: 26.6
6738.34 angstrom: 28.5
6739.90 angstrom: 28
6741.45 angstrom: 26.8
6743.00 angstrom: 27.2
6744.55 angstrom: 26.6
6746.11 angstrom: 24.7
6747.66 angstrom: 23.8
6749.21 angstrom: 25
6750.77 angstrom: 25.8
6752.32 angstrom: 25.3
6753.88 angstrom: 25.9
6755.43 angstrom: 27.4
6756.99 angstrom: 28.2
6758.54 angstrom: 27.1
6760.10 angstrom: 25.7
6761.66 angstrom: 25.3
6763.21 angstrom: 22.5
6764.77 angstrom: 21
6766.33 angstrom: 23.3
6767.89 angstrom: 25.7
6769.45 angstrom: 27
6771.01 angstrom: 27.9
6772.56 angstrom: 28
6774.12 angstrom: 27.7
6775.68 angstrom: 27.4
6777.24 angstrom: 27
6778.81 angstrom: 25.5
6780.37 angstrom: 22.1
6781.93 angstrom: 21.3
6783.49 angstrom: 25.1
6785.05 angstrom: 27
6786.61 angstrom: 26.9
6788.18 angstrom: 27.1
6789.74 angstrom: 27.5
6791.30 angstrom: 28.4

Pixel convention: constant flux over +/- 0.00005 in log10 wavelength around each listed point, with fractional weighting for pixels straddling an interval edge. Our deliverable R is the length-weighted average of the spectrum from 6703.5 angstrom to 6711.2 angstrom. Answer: 27.4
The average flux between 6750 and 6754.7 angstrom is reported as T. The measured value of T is 25.7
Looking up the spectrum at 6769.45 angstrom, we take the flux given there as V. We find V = 27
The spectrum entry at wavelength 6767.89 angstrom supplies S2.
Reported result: 25.7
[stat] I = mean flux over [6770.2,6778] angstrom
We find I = 27.6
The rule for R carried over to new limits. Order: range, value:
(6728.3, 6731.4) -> 28.5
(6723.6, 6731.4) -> 28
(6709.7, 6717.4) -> 26.4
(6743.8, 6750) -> 25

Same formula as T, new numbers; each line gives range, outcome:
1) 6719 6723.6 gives 27.4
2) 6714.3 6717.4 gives 25.9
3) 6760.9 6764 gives 23.9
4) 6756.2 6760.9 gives 27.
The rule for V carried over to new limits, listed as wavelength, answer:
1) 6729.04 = 28.9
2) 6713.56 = 25.8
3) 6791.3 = 28.4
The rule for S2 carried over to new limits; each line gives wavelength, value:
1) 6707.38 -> 28.2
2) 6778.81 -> 25.5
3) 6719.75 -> 26.8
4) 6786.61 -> 26.9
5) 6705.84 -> 27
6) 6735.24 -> 26.3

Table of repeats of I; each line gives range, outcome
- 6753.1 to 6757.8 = 27.2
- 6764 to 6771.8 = 25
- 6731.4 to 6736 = 27.3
